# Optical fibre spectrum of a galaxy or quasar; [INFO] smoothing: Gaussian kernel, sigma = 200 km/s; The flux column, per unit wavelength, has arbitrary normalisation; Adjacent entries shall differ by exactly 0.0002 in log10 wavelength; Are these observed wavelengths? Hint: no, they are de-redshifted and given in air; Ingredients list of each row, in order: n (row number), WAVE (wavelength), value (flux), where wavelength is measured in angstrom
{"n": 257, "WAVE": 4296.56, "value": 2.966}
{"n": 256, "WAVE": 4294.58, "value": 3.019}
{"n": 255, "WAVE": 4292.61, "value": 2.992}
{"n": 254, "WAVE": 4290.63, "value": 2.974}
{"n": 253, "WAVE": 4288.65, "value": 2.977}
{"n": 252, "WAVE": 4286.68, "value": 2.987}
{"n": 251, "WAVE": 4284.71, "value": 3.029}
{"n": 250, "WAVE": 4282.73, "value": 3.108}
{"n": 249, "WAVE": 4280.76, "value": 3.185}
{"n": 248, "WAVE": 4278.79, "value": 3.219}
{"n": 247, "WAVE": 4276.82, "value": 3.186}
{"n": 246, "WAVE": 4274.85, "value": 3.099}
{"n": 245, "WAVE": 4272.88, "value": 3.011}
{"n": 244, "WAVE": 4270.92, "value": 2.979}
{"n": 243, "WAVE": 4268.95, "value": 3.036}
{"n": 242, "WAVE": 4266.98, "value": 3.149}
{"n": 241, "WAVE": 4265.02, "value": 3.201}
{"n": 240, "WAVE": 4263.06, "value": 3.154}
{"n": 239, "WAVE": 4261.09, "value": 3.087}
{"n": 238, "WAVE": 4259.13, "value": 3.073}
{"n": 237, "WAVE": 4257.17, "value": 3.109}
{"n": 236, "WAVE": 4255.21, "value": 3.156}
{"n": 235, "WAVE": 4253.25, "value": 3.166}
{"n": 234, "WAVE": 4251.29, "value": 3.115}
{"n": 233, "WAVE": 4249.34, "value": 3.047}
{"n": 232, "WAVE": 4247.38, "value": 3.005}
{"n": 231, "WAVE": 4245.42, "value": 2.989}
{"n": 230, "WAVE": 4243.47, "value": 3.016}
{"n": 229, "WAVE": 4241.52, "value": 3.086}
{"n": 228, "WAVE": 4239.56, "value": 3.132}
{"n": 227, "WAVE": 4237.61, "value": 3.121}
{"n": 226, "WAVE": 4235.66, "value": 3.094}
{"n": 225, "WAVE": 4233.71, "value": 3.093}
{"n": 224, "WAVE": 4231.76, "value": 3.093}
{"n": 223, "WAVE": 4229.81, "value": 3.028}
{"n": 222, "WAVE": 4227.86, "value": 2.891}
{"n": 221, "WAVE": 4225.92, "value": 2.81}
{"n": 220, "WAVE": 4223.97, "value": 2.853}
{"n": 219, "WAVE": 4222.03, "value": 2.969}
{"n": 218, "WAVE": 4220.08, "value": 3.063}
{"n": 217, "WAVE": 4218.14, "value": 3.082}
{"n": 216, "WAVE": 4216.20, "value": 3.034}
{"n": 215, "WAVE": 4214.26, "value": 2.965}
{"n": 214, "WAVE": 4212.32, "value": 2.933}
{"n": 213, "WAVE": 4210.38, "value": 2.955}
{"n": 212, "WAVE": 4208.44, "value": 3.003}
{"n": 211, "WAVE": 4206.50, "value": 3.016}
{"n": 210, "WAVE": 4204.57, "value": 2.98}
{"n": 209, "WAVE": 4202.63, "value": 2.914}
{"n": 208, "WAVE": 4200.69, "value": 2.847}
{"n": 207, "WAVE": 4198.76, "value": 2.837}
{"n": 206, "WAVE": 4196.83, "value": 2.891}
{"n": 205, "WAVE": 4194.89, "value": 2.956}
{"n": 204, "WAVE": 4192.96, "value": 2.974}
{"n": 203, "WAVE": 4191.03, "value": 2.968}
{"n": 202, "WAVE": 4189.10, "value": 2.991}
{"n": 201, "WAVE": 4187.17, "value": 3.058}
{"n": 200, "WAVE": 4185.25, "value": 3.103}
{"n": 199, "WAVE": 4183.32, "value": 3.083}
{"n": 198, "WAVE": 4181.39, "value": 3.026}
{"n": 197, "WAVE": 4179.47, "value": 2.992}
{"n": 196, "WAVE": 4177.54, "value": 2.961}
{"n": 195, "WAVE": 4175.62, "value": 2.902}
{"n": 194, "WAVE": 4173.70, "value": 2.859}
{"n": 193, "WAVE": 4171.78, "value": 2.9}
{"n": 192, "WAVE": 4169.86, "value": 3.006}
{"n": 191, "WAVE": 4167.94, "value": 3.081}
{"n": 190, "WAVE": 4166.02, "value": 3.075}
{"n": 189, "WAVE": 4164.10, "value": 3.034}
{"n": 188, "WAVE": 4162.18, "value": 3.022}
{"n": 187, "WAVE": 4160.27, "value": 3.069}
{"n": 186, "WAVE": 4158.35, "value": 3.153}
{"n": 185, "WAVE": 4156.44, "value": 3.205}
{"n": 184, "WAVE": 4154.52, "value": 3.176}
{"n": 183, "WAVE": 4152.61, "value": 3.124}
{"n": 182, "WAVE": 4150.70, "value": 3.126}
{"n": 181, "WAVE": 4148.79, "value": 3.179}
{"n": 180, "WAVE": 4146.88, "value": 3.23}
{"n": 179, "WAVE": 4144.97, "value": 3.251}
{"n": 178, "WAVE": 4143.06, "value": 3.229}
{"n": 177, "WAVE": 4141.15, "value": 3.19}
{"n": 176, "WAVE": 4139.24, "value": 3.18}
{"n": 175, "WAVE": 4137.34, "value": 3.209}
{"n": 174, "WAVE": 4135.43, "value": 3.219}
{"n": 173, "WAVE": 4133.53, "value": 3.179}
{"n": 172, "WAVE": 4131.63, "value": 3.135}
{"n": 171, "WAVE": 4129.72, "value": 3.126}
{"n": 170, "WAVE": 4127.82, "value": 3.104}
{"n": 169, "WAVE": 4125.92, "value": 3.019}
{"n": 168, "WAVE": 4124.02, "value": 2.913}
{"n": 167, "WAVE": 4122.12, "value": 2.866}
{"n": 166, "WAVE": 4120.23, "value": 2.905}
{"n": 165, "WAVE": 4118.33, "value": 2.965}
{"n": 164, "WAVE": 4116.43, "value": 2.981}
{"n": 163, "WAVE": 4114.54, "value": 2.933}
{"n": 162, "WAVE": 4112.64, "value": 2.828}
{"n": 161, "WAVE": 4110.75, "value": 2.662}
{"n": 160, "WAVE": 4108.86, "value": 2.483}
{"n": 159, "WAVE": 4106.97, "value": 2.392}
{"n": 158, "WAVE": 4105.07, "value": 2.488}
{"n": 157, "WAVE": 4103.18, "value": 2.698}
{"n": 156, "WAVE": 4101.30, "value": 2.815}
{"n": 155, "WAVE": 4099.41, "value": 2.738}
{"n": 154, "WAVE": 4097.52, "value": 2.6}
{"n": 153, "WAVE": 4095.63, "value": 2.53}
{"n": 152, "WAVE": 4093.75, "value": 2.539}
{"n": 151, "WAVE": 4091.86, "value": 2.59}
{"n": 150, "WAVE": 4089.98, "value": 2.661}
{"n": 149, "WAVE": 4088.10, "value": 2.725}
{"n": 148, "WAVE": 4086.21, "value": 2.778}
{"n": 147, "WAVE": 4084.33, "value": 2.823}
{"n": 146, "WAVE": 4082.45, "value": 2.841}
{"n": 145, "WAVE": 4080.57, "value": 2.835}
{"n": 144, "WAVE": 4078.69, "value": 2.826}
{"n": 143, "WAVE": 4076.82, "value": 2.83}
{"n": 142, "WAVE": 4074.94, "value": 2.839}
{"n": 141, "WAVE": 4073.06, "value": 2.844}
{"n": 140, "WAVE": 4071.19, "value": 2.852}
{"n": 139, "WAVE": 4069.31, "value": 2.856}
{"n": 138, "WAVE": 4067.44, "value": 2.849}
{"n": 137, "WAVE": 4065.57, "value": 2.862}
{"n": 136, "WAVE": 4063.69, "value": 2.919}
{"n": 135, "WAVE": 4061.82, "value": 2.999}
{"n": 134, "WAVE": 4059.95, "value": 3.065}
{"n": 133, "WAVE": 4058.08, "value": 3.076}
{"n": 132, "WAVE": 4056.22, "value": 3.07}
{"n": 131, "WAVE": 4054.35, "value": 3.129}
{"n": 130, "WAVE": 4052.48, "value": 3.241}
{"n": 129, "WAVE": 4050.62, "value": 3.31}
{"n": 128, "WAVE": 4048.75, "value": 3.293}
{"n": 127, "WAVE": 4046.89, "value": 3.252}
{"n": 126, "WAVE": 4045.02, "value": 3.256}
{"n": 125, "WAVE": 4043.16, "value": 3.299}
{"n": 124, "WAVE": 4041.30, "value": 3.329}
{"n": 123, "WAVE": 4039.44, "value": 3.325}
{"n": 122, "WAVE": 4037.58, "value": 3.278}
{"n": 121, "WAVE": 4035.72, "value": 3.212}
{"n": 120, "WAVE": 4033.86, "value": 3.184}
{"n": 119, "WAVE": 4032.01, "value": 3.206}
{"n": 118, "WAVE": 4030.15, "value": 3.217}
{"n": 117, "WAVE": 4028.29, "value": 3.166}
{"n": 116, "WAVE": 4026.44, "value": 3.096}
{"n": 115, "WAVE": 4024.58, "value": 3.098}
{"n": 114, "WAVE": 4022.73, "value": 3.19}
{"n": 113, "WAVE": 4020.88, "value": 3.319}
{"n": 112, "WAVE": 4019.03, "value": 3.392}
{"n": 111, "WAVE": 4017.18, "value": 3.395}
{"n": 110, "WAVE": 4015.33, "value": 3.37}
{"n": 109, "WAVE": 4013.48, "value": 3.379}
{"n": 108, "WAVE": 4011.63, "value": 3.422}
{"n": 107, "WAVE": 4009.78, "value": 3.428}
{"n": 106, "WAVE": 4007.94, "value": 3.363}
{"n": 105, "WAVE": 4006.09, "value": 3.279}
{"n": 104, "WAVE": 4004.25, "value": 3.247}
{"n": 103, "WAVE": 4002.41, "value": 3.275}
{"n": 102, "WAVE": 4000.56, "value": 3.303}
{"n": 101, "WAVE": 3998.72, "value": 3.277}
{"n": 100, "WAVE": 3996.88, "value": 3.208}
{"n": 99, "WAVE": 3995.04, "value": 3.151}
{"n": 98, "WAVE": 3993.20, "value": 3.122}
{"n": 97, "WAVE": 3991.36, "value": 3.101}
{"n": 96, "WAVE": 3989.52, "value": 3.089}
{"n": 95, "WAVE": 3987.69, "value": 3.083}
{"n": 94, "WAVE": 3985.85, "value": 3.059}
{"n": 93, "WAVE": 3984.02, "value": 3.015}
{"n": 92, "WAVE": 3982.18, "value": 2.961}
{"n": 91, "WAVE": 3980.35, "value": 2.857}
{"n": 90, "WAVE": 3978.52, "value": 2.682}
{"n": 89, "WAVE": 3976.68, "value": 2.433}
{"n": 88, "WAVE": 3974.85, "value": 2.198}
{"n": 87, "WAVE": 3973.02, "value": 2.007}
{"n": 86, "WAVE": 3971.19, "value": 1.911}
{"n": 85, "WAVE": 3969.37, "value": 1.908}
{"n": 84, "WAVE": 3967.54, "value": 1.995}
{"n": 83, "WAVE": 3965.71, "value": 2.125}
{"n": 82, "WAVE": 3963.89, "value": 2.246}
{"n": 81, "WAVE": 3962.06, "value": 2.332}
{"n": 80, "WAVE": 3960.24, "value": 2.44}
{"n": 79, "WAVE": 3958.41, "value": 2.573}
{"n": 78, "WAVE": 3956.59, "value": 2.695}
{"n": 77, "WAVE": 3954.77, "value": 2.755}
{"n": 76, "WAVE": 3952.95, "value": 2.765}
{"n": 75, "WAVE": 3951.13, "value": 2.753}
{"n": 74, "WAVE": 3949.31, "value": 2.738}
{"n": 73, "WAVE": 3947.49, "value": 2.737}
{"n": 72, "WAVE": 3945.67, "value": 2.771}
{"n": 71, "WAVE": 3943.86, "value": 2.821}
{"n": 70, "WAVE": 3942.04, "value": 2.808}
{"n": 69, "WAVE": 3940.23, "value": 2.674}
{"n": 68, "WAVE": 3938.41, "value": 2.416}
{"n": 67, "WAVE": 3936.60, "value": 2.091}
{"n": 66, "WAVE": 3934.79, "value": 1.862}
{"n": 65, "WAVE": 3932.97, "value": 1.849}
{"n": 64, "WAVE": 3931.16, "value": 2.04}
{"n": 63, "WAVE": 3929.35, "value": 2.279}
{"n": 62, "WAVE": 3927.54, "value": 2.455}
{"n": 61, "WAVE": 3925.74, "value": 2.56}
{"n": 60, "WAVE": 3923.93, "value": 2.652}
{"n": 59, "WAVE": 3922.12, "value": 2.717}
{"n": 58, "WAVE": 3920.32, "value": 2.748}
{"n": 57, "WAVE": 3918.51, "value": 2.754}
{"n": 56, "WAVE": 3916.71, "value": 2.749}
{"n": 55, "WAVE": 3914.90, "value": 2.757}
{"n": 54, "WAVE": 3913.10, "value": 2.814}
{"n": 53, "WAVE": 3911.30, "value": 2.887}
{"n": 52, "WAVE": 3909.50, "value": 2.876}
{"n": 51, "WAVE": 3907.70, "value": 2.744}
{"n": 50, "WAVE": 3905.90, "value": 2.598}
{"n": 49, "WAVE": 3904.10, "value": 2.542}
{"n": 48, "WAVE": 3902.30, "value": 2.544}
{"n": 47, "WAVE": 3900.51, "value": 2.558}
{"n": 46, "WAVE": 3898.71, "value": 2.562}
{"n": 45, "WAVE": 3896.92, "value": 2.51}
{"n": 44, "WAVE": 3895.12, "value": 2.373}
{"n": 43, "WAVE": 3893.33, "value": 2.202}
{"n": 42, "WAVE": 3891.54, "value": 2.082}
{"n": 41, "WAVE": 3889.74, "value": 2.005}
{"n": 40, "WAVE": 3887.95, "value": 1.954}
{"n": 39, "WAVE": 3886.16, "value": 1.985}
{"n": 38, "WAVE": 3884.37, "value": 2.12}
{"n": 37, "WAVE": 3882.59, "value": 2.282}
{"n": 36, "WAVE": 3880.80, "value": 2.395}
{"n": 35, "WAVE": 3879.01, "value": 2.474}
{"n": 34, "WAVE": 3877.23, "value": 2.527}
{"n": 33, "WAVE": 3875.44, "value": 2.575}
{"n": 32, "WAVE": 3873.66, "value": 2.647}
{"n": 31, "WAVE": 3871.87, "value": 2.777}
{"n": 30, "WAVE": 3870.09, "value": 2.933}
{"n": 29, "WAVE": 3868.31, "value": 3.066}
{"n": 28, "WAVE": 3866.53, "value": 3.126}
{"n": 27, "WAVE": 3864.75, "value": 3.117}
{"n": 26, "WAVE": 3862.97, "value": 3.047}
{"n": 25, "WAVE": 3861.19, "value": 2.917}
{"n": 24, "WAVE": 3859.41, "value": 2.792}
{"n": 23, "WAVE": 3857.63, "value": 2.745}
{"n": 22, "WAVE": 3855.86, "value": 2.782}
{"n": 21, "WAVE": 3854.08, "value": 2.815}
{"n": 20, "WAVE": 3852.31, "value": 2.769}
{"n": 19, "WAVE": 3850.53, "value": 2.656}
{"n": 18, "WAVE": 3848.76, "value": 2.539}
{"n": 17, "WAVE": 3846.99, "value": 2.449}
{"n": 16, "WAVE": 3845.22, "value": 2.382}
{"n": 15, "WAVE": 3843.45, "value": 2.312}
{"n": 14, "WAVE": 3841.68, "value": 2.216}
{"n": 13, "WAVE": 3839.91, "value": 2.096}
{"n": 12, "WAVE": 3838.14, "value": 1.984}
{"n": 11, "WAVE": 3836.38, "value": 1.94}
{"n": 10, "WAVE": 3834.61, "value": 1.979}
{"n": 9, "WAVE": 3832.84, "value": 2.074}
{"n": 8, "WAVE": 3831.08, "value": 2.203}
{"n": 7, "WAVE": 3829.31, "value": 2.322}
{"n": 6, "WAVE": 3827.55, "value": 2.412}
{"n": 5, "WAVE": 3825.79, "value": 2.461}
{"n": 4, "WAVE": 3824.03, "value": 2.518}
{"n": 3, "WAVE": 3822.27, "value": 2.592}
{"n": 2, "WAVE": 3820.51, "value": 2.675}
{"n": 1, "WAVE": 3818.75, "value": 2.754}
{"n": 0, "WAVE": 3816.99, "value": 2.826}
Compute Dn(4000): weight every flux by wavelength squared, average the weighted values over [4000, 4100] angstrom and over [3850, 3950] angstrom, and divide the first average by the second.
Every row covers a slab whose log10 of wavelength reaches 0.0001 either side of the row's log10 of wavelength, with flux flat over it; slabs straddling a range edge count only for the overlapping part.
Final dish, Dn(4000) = 1.3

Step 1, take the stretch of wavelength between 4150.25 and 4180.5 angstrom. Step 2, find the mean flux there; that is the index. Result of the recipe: 3.04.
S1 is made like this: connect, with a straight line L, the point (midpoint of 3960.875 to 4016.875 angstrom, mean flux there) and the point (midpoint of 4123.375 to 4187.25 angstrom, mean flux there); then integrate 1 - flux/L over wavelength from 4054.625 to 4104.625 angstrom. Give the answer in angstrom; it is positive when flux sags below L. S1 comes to 3.0 angstrom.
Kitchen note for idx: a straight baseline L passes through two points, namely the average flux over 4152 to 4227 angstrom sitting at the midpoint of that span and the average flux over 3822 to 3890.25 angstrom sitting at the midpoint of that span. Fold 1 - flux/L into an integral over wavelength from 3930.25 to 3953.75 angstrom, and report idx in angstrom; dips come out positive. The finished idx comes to 1.21 angstrom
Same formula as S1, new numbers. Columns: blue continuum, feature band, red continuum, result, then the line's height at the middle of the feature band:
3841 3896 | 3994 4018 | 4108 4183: -4.47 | 2.79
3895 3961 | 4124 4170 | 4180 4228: -3.92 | 2.89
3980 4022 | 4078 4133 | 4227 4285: 6.61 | 3.17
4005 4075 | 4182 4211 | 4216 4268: 1.08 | 3.09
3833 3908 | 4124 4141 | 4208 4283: -1.44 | 2.89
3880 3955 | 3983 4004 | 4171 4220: -4.25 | 2.62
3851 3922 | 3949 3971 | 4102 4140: 2.38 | 2.71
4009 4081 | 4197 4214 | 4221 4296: 0.80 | 3.08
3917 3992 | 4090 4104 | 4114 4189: 1.33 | 2.92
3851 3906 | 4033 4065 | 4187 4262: -4.57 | 2.79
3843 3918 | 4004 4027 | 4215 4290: -4.53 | 2.77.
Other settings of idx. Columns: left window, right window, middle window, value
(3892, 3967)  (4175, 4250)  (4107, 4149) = -2.4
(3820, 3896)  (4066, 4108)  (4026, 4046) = -4.3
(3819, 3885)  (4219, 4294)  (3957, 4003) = 0.2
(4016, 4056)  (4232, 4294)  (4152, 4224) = 3.1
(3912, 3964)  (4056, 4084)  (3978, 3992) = -1.6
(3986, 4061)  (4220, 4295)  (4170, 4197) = 1.2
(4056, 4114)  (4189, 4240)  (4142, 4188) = -2.8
